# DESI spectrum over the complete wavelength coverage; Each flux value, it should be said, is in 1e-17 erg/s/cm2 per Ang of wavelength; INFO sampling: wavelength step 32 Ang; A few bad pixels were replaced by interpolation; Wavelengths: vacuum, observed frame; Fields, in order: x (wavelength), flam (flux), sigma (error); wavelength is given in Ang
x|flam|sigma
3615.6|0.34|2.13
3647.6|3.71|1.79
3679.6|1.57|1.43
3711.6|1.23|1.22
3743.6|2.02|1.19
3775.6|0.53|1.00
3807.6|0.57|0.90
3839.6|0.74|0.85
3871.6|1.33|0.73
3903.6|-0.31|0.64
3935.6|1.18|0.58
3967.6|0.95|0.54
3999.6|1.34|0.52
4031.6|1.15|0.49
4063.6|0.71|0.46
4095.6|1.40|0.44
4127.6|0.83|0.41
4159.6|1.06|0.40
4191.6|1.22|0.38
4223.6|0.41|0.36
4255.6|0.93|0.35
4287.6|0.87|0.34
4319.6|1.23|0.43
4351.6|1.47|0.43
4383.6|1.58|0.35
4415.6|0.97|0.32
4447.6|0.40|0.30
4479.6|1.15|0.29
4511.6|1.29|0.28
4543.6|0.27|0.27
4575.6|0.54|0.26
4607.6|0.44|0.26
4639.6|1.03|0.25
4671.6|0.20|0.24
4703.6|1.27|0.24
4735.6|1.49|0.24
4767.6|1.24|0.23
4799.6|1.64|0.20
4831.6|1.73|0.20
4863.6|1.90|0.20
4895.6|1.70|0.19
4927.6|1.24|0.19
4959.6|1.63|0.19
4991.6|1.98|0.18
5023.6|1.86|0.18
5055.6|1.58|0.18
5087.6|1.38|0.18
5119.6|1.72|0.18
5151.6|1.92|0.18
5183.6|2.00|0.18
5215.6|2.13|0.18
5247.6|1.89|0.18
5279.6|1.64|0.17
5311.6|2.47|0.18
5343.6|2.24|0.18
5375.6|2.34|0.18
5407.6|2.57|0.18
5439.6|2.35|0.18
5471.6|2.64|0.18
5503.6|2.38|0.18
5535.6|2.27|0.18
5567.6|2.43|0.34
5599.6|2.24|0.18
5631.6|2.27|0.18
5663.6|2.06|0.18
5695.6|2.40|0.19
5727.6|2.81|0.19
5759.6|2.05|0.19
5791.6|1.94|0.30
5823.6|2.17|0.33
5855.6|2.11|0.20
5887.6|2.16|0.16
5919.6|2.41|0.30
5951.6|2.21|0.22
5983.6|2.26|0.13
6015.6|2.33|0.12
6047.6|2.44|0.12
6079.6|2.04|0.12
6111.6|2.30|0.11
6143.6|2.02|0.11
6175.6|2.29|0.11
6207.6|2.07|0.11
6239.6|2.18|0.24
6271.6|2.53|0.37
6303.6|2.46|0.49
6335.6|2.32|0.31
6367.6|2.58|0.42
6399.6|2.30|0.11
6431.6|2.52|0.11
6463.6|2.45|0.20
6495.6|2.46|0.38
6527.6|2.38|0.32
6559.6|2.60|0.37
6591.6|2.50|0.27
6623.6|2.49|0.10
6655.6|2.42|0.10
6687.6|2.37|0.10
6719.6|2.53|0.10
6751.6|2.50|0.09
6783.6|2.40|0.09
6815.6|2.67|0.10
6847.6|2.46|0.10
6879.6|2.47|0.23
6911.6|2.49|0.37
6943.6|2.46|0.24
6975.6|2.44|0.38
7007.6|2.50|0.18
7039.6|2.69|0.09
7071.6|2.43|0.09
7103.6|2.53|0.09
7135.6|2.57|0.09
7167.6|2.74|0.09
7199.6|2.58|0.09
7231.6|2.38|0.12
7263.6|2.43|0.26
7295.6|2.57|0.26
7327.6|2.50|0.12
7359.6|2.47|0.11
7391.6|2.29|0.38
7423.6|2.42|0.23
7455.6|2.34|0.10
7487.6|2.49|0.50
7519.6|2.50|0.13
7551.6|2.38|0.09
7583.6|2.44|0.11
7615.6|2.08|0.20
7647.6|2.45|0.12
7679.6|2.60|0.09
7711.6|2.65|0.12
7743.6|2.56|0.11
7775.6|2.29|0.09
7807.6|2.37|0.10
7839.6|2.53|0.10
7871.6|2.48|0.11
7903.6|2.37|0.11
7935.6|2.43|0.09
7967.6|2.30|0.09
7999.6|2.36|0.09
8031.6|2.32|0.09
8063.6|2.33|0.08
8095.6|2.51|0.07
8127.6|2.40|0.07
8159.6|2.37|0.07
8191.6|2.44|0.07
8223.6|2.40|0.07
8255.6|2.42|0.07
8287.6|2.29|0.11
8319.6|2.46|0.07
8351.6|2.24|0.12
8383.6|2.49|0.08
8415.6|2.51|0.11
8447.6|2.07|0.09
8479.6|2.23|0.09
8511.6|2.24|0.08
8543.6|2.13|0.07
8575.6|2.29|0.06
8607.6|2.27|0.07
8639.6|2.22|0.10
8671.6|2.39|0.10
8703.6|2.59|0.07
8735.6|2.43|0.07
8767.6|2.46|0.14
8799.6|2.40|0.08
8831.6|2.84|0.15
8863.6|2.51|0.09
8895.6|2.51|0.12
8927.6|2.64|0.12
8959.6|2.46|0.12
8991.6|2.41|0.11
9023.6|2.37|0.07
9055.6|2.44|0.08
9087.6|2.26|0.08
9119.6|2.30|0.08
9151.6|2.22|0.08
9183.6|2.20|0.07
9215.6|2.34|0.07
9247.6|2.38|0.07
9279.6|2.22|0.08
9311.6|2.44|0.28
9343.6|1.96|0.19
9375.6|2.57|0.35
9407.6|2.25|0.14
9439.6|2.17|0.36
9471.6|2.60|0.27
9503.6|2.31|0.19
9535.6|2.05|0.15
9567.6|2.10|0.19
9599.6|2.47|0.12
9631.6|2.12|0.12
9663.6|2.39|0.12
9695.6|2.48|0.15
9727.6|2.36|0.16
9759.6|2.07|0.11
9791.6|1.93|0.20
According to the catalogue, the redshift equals 0.18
